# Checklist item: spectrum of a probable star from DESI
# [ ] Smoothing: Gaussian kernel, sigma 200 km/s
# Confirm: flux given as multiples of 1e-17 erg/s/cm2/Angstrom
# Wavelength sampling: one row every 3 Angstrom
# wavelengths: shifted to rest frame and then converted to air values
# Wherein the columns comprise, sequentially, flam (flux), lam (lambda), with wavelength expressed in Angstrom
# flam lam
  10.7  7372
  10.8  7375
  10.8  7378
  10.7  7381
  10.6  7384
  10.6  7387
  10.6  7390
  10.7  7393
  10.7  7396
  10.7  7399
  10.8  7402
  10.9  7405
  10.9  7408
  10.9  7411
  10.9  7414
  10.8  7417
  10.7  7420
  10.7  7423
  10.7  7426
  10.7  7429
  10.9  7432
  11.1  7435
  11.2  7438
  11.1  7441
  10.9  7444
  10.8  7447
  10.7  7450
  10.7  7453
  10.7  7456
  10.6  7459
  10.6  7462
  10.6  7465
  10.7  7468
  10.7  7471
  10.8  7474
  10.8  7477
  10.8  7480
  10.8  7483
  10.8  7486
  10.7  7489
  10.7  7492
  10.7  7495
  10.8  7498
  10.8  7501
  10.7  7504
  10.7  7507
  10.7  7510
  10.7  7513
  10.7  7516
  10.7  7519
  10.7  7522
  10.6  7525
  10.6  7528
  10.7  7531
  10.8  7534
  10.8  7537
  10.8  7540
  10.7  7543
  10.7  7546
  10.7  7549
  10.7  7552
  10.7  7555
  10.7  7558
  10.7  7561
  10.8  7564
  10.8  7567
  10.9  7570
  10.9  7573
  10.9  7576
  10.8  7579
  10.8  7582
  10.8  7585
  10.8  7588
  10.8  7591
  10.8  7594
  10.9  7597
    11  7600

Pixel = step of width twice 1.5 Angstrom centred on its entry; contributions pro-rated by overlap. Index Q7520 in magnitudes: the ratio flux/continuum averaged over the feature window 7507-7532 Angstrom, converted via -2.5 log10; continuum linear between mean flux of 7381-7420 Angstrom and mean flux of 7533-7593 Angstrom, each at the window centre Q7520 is 0.01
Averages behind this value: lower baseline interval 10.8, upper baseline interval 10.8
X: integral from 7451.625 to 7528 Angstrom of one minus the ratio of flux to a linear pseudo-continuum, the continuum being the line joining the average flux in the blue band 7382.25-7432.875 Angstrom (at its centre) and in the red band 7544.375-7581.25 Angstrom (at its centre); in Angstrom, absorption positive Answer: 0.4 Angstrom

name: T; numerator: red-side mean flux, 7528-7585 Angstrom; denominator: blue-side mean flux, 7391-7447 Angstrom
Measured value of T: 1.0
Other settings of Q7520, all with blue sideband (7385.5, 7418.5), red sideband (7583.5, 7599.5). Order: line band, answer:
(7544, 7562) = 0.01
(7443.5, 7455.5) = 0.00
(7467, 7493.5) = 0.00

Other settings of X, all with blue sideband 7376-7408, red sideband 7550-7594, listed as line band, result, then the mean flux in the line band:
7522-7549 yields 0.17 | 10.7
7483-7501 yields 0.02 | 10.8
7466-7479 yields 0.01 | 10.7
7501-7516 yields 0.08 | 10.7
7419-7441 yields -0.29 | 10.9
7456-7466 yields 0.12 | 10.6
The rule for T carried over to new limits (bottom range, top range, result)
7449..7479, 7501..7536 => 1.00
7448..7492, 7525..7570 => 1.00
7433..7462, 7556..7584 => 1.00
